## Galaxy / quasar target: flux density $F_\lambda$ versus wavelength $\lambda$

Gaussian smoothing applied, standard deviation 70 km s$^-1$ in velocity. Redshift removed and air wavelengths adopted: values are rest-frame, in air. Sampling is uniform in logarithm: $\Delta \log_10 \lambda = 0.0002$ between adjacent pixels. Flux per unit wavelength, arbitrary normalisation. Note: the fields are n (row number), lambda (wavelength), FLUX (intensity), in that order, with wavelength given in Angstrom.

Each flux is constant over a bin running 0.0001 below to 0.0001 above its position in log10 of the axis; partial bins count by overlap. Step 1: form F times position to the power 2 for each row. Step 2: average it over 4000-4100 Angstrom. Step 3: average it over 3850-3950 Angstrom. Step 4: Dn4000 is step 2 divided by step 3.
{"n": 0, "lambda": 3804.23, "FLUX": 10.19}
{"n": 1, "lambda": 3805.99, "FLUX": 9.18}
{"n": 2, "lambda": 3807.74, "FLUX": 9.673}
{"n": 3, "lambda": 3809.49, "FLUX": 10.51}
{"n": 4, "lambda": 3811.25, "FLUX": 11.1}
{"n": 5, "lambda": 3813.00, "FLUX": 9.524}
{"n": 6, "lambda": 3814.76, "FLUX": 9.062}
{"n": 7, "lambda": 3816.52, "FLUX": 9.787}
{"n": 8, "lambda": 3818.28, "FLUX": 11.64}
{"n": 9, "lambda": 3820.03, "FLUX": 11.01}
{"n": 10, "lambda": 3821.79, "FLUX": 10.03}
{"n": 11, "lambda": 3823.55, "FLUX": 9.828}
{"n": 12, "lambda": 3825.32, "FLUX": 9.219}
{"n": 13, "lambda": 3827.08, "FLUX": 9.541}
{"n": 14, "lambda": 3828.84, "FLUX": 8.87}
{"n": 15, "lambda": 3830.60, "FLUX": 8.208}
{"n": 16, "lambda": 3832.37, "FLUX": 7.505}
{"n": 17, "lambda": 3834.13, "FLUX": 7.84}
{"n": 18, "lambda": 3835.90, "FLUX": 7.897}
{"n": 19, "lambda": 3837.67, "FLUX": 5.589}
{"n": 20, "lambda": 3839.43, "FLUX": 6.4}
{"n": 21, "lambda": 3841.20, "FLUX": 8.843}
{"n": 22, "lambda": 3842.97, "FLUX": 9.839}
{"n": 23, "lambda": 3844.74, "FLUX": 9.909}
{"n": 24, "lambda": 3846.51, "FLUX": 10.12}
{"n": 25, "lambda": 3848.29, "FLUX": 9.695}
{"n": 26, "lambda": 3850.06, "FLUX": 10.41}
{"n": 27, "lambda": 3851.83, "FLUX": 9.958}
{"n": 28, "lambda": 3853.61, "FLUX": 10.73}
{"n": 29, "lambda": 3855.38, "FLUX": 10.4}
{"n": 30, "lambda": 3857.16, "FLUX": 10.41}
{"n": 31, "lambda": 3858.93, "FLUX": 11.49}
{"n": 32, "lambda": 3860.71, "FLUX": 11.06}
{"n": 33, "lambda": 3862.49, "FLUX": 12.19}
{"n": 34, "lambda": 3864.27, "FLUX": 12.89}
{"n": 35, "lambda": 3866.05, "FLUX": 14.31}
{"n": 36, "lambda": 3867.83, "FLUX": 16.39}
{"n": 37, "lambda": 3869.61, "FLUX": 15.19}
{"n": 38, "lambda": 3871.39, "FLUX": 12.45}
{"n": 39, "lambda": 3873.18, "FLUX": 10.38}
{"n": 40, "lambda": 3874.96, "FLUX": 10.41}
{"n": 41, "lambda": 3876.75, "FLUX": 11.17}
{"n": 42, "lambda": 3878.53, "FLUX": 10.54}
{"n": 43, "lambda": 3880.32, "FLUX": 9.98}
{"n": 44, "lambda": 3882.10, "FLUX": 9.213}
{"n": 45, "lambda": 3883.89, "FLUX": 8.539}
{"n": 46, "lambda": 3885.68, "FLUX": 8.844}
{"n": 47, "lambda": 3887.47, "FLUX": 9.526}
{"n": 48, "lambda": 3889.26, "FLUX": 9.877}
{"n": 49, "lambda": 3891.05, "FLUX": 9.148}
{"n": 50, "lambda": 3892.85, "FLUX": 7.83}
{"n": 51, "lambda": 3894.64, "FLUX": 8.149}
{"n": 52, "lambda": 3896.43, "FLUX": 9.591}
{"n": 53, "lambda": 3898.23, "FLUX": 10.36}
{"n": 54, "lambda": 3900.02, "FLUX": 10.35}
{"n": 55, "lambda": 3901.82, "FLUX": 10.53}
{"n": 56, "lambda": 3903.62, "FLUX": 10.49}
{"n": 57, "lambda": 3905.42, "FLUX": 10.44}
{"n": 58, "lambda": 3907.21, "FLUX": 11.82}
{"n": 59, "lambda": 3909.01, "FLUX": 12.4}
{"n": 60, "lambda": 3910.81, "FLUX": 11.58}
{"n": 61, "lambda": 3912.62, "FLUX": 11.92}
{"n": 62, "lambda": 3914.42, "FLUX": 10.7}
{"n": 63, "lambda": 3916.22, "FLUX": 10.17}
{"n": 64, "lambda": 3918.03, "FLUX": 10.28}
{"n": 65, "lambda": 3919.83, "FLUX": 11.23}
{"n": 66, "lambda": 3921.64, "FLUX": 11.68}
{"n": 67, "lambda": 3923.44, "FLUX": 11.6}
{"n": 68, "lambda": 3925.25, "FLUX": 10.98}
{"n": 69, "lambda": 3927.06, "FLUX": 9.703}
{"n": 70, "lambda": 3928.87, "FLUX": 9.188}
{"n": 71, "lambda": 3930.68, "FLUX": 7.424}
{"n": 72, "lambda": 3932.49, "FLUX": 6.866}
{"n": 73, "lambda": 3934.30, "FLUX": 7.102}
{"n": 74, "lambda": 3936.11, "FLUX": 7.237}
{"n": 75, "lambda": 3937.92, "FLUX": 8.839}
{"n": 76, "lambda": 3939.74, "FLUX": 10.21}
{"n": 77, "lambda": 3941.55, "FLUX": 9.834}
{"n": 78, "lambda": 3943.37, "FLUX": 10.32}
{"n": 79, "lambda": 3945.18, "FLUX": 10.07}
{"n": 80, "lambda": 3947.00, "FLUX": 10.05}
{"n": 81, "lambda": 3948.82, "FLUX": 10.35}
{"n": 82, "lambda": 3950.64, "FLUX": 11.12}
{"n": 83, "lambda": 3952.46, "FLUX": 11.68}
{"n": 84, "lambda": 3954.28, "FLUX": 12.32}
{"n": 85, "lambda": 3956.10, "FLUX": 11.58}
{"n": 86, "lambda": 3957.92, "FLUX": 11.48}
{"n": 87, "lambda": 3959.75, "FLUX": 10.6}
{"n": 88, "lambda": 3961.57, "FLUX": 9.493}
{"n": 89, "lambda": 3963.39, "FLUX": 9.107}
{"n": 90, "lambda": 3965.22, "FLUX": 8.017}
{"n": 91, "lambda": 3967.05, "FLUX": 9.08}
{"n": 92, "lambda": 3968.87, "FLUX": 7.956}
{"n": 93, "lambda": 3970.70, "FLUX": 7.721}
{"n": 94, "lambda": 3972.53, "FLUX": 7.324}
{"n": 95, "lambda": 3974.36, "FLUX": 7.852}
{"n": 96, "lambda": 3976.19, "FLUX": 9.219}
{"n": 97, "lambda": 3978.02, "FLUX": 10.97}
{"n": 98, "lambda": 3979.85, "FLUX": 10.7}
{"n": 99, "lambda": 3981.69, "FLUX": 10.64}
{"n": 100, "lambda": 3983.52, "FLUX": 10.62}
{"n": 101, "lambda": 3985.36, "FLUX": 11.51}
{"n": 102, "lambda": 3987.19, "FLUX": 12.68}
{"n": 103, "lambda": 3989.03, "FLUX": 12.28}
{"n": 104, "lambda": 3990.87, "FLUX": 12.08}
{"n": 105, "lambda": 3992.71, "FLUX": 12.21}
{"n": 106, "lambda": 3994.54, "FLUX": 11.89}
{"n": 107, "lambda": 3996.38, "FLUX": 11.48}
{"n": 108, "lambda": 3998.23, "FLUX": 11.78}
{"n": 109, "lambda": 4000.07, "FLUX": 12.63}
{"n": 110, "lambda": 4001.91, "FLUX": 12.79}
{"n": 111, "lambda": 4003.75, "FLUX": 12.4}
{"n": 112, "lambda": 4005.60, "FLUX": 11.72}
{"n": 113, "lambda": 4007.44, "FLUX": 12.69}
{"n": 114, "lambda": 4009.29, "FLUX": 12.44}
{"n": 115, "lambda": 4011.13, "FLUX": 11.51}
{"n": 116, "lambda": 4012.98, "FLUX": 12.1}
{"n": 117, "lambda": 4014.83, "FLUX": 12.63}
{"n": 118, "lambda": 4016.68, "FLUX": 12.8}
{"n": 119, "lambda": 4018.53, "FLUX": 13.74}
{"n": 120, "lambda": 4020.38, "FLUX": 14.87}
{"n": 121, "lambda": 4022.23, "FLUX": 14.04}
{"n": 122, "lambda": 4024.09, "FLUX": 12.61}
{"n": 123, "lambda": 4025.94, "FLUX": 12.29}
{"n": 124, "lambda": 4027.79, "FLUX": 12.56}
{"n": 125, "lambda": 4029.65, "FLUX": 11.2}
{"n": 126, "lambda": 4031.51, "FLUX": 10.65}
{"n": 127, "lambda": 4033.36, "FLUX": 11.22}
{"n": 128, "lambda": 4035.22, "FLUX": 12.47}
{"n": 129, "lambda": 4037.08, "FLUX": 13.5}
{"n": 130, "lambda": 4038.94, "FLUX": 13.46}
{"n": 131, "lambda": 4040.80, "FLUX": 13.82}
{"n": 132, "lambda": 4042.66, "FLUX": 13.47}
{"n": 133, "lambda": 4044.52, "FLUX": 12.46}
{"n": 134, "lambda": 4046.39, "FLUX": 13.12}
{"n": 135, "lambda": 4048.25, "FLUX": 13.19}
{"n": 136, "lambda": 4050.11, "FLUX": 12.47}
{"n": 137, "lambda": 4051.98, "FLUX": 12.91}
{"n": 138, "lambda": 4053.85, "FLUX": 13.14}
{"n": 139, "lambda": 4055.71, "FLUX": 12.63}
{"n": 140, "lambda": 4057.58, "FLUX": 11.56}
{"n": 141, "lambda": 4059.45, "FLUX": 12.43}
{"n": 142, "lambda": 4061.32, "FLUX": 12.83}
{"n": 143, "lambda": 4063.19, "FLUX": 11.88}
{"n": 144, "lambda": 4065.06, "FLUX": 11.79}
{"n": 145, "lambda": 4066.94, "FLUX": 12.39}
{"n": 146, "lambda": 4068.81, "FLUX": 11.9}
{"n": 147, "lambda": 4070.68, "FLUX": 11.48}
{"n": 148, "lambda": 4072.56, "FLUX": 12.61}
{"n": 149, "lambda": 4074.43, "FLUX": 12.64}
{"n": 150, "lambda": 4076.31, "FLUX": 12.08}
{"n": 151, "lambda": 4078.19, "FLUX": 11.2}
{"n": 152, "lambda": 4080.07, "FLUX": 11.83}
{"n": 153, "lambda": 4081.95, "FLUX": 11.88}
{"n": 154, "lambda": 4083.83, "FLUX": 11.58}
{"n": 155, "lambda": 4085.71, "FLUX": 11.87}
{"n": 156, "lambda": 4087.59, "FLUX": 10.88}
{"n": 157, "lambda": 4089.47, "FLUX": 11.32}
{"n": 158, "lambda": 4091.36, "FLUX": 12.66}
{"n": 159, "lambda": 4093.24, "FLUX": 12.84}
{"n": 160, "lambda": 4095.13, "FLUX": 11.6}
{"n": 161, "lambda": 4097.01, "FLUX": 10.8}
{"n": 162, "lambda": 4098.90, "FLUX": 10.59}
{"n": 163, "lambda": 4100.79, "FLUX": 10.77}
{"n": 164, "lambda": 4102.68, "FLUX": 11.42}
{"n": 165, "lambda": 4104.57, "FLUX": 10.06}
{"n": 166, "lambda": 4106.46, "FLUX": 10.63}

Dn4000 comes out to 1.3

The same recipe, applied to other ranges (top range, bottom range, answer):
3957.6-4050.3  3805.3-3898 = 1.25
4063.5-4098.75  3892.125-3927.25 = 1.21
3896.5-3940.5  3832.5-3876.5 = 0.99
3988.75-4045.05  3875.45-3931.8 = 1.30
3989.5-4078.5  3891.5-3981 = 1.32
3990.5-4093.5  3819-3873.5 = 1.33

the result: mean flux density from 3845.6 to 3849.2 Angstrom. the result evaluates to 9.9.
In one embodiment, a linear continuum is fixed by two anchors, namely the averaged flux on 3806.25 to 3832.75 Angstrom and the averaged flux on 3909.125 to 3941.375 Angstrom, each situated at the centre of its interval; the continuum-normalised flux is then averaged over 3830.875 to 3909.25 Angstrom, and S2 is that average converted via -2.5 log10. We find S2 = -0.05 mag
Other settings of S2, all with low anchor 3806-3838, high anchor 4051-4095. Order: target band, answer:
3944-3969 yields 0.054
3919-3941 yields 0.128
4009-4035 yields -0.086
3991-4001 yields -0.072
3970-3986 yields 0.152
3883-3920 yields 0.005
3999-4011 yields -0.096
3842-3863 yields -0.088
